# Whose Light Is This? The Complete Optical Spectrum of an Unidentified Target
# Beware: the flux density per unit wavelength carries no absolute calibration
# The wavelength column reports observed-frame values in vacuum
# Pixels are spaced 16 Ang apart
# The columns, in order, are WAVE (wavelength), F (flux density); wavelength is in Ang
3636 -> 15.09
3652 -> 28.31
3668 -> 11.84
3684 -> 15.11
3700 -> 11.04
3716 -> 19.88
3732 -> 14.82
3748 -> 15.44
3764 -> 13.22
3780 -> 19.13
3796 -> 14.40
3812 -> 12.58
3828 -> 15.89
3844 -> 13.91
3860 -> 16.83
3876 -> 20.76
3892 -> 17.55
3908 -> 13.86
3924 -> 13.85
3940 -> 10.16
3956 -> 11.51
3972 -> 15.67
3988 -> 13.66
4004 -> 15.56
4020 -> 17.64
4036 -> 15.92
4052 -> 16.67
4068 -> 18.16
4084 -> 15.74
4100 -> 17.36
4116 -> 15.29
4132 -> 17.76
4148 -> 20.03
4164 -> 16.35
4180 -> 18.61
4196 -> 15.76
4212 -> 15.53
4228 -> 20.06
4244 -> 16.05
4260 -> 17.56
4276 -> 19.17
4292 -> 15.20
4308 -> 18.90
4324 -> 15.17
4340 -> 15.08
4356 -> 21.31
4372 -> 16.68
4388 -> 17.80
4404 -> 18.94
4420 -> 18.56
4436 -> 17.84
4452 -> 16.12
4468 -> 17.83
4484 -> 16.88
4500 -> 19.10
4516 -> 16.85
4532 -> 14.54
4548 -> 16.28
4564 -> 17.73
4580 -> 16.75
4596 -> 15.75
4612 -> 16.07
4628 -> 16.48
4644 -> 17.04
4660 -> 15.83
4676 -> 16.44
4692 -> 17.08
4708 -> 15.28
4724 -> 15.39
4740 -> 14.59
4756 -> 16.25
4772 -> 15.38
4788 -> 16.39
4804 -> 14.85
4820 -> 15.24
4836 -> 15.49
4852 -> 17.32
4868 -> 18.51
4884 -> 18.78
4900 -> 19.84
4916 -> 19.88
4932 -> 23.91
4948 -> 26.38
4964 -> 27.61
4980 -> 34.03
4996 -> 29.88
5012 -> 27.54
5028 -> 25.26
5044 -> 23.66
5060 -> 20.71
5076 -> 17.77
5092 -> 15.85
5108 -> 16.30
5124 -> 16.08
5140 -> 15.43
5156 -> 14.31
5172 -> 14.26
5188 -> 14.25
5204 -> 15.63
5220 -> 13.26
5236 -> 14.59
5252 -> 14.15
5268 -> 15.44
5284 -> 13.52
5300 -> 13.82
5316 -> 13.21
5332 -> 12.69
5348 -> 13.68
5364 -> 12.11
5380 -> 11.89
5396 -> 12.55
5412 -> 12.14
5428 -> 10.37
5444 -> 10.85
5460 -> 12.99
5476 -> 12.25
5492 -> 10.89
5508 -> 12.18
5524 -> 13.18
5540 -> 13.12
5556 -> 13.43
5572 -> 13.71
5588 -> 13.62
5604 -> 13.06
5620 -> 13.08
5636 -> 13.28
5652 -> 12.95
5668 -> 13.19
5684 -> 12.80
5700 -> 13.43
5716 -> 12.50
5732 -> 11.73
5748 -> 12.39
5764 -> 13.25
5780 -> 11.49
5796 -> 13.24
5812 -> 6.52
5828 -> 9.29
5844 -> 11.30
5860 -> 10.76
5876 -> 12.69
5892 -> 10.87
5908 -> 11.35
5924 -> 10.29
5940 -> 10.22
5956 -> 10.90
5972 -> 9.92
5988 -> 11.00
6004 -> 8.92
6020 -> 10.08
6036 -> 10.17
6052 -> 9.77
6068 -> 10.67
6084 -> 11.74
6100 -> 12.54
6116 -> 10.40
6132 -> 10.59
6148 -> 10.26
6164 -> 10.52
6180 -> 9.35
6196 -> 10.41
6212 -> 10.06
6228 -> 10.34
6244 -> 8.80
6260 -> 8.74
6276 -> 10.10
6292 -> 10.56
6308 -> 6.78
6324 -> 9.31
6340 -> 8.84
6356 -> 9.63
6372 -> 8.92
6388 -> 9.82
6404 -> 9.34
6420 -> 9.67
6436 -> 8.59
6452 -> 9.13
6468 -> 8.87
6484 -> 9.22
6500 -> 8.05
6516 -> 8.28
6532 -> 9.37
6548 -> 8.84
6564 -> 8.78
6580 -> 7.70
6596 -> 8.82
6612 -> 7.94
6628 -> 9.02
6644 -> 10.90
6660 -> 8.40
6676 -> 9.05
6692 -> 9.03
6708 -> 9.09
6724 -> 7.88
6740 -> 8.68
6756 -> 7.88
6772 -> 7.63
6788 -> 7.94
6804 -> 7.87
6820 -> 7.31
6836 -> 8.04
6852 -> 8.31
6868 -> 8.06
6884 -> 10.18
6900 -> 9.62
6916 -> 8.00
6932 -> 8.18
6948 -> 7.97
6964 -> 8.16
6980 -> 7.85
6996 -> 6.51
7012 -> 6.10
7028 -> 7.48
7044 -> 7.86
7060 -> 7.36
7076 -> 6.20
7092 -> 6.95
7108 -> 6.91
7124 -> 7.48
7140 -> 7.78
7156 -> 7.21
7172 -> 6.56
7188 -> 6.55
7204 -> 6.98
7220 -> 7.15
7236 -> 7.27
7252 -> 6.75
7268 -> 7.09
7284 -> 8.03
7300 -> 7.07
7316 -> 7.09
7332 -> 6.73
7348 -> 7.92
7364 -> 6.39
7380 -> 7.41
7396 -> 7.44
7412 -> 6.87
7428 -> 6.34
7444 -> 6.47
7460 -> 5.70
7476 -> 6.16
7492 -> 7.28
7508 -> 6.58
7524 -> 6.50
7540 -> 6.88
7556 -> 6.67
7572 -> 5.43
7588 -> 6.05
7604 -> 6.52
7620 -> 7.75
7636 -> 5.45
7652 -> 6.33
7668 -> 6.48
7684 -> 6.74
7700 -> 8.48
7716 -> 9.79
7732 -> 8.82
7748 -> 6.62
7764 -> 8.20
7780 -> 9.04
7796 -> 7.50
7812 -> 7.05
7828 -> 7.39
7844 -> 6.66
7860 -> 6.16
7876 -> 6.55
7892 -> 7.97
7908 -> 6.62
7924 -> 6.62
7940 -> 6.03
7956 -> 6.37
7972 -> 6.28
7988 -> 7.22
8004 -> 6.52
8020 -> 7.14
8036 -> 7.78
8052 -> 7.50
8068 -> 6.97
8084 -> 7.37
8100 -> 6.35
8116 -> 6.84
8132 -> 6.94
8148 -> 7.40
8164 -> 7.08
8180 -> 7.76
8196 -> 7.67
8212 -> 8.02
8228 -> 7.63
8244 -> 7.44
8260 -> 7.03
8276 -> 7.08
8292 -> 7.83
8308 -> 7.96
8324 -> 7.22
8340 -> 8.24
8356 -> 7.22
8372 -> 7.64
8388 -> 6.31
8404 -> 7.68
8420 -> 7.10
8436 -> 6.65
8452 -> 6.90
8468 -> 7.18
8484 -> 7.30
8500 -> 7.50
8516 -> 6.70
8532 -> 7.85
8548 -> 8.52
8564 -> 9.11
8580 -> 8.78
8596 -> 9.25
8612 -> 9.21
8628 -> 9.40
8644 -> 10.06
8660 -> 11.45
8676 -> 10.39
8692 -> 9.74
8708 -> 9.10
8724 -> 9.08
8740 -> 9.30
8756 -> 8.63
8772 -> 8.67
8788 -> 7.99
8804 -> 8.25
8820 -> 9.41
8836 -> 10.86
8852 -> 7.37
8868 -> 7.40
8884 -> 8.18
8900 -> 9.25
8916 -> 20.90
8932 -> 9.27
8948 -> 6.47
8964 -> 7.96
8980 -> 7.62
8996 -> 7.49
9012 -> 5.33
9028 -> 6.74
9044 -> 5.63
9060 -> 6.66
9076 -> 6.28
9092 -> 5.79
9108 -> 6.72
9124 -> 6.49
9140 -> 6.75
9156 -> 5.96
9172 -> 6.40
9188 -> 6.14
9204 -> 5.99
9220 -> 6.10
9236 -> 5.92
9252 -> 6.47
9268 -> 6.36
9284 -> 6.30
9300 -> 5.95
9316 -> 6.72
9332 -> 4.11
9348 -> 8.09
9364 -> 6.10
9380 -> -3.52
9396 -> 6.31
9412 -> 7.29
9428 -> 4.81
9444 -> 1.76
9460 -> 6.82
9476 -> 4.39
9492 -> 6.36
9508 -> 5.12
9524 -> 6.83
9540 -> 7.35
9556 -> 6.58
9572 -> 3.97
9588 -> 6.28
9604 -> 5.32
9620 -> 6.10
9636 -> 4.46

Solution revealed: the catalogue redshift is 0.781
